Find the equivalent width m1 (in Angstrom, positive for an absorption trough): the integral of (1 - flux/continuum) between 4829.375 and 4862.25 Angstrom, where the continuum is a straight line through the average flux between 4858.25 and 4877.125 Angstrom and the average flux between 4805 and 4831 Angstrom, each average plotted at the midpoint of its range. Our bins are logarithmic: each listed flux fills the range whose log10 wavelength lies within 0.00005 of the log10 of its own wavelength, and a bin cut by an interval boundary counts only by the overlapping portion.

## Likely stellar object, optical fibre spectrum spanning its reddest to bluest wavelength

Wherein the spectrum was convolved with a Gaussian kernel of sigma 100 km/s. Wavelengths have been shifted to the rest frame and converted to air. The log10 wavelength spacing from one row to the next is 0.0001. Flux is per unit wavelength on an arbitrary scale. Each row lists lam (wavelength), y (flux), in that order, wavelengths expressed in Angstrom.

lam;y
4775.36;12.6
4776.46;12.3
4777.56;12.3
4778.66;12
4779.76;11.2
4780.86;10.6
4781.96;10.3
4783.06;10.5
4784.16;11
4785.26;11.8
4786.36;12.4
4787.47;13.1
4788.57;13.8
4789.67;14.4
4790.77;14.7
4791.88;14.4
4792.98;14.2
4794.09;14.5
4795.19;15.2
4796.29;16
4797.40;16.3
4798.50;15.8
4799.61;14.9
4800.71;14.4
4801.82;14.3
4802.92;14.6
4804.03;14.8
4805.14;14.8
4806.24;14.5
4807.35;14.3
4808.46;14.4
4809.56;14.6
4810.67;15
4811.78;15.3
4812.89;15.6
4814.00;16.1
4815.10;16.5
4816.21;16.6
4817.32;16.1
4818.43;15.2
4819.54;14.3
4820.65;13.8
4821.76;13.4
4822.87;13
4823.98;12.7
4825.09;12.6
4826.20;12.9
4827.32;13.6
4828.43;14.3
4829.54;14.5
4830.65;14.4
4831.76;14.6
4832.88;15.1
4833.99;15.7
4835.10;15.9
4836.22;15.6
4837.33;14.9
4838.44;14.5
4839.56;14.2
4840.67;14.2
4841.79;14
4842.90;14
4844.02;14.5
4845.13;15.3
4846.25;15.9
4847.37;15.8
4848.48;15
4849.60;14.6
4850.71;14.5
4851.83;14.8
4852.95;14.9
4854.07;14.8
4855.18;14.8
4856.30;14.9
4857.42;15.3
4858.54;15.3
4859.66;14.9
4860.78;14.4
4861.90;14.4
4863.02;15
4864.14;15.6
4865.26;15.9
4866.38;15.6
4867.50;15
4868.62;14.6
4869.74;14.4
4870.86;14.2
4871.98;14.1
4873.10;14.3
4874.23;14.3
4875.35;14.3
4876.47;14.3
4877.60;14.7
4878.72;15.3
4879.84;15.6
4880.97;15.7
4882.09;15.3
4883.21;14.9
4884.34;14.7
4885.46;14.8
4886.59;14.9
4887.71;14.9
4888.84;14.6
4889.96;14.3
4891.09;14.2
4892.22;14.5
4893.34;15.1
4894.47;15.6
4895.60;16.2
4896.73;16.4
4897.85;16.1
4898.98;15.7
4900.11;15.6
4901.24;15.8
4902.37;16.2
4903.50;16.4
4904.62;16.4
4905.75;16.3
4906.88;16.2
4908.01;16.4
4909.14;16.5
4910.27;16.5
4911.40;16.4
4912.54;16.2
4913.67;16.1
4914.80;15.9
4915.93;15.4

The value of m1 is -0.5 Angstrom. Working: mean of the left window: 14.5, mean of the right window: 14.7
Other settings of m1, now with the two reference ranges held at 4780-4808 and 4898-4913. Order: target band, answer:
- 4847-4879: 1.0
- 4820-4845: 0.7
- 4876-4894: 1.0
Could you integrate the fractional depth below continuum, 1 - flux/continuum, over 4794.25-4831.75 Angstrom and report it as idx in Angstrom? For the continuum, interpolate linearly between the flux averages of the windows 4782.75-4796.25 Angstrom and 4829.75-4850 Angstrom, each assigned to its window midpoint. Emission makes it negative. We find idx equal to -1.5 Angstrom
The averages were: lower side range 13.5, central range 14.7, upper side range 14.9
